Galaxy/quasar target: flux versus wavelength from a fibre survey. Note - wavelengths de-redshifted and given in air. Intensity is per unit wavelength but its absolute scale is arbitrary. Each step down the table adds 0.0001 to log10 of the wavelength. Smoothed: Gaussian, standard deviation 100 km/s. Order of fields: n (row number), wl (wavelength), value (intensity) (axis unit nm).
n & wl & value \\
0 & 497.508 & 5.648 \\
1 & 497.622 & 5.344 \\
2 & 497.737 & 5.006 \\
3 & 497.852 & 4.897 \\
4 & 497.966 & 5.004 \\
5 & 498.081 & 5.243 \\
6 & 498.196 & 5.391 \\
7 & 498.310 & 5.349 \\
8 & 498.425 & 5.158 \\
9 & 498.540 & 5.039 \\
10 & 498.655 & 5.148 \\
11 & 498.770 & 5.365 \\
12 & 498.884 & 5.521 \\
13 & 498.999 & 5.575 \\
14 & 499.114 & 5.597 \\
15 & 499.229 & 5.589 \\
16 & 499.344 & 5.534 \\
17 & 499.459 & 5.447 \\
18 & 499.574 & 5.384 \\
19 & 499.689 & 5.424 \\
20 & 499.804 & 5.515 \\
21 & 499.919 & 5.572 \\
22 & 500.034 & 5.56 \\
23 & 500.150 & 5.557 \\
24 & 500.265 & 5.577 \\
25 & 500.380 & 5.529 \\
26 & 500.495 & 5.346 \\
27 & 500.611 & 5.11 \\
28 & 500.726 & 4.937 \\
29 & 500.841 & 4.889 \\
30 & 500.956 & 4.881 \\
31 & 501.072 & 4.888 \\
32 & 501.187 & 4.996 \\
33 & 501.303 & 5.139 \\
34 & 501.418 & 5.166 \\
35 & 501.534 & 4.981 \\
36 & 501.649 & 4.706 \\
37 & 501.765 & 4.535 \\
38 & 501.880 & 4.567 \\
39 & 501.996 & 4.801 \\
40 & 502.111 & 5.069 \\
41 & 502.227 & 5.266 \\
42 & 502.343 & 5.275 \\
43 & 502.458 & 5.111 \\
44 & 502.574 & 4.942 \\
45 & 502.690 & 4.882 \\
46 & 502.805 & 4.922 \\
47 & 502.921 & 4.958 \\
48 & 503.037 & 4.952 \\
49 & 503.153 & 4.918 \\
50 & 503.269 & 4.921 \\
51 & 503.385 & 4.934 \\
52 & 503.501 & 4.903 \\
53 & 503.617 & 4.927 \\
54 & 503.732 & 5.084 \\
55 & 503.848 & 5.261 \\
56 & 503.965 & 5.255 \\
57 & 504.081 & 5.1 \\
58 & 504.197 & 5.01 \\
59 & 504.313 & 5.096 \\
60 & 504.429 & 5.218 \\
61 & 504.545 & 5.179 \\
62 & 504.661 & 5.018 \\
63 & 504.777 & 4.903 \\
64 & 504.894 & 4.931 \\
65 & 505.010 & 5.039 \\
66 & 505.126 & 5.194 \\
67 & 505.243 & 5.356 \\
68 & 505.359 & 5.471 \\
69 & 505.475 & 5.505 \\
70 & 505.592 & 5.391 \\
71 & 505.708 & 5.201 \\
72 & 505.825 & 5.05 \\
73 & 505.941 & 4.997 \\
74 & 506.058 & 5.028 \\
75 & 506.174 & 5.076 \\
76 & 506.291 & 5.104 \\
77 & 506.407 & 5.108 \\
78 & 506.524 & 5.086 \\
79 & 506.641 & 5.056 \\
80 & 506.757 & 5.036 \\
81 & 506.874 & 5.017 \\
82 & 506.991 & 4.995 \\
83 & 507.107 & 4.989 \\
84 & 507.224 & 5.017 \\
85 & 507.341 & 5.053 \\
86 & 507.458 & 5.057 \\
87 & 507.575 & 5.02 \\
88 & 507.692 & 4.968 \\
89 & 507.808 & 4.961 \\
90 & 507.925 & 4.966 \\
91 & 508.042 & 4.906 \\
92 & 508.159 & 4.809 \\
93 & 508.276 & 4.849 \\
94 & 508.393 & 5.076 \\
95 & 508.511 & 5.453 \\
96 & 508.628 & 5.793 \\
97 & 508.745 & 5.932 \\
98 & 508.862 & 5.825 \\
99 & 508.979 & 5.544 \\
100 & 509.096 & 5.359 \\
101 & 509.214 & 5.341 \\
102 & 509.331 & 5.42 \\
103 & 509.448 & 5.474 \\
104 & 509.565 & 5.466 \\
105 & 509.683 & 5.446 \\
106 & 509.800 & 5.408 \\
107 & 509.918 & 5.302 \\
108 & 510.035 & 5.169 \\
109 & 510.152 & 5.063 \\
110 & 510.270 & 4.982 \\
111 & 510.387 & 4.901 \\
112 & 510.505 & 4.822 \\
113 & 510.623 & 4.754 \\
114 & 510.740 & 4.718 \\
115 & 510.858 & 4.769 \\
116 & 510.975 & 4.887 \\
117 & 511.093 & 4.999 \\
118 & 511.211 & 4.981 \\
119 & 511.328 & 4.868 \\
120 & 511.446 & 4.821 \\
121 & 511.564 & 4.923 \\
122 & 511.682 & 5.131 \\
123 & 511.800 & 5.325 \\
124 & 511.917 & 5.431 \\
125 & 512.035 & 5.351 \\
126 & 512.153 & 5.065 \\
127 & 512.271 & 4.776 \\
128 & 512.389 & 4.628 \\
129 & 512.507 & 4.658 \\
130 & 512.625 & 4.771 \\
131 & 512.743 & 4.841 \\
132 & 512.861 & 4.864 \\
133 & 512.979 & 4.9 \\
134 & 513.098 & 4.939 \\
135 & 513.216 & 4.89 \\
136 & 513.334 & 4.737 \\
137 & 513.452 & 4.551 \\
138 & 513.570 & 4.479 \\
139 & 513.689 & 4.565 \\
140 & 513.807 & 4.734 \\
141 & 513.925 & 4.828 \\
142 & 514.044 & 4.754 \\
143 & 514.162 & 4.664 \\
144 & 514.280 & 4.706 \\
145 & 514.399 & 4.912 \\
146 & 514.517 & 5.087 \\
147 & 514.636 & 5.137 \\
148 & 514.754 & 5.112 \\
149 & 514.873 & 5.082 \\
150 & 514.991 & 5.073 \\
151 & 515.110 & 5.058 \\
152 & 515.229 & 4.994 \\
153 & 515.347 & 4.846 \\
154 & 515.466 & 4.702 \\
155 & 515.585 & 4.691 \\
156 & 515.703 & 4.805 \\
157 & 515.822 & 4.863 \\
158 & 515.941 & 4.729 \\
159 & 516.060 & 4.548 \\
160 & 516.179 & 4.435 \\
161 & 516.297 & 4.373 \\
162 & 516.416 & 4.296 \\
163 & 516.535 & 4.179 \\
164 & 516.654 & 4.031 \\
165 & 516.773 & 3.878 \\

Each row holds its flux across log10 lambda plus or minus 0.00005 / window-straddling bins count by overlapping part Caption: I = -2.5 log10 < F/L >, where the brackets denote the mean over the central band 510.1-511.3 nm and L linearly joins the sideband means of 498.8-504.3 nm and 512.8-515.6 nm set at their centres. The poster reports 0.01 mag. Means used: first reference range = 5.15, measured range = 4.89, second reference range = 4.85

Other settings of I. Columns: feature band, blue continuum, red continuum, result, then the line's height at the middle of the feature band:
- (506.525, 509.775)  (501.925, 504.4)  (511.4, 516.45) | -0.059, 4.94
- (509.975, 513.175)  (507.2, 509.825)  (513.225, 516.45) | 0.020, 5.03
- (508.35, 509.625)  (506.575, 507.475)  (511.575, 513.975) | -0.113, 4.97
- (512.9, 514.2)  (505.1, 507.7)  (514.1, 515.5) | 0.055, 4.98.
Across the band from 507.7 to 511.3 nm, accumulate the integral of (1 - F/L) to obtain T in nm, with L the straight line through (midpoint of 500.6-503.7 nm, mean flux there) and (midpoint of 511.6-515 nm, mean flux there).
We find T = -0.191 nm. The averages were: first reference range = 4.95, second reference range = 4.89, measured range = 5.17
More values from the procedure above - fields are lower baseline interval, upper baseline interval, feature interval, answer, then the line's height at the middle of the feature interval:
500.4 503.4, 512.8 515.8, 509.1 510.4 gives -0.11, 4.89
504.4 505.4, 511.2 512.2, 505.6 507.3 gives 0.02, 5.13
